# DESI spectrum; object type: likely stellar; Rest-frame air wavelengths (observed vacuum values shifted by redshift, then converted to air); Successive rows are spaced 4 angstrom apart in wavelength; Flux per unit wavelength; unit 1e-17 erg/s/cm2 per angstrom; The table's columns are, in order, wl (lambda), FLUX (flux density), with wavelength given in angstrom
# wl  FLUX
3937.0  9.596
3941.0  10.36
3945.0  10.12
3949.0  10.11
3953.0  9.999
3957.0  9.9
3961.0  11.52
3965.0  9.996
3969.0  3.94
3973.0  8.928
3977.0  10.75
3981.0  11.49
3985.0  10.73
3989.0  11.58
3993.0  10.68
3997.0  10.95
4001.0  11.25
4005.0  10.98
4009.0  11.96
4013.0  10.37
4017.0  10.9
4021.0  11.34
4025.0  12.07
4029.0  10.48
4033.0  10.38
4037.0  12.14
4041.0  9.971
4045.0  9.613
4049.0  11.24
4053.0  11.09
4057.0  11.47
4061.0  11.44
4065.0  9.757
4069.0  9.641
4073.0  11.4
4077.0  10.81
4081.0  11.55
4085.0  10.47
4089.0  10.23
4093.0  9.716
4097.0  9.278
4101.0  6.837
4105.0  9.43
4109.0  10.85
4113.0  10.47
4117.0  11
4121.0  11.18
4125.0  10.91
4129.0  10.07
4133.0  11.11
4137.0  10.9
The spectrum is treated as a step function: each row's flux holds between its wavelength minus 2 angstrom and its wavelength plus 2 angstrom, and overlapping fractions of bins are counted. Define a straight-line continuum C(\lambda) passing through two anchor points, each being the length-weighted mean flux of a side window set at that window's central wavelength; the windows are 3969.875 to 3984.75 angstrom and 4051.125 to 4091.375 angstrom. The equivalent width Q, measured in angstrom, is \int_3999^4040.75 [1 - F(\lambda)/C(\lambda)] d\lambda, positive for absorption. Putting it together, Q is -3.3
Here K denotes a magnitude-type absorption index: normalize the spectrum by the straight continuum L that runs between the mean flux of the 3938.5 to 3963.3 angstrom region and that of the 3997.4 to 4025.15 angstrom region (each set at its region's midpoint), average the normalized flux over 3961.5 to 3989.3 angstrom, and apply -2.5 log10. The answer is 0.115 mag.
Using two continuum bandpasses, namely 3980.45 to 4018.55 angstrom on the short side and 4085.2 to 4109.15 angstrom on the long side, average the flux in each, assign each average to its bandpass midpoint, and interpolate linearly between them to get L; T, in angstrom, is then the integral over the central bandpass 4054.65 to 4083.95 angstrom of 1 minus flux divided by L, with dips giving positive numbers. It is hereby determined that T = -3.0 angstrom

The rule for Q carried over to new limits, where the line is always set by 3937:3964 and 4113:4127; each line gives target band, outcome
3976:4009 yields -2.1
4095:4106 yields 2.5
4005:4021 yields -0.9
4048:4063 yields -0.9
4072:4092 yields 0.0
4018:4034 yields -0.8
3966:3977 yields 3.0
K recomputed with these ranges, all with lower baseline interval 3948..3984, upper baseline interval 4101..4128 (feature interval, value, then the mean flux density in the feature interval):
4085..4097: 0.03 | 9.94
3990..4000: -0.12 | 10.9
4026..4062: -0.09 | 10.9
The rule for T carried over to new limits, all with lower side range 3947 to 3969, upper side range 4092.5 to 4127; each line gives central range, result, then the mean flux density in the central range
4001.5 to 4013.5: -1.72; 11.2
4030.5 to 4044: -1.19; 10.7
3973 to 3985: -1.14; 10.7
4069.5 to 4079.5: -1.00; 10.9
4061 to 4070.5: -0.16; 10.1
